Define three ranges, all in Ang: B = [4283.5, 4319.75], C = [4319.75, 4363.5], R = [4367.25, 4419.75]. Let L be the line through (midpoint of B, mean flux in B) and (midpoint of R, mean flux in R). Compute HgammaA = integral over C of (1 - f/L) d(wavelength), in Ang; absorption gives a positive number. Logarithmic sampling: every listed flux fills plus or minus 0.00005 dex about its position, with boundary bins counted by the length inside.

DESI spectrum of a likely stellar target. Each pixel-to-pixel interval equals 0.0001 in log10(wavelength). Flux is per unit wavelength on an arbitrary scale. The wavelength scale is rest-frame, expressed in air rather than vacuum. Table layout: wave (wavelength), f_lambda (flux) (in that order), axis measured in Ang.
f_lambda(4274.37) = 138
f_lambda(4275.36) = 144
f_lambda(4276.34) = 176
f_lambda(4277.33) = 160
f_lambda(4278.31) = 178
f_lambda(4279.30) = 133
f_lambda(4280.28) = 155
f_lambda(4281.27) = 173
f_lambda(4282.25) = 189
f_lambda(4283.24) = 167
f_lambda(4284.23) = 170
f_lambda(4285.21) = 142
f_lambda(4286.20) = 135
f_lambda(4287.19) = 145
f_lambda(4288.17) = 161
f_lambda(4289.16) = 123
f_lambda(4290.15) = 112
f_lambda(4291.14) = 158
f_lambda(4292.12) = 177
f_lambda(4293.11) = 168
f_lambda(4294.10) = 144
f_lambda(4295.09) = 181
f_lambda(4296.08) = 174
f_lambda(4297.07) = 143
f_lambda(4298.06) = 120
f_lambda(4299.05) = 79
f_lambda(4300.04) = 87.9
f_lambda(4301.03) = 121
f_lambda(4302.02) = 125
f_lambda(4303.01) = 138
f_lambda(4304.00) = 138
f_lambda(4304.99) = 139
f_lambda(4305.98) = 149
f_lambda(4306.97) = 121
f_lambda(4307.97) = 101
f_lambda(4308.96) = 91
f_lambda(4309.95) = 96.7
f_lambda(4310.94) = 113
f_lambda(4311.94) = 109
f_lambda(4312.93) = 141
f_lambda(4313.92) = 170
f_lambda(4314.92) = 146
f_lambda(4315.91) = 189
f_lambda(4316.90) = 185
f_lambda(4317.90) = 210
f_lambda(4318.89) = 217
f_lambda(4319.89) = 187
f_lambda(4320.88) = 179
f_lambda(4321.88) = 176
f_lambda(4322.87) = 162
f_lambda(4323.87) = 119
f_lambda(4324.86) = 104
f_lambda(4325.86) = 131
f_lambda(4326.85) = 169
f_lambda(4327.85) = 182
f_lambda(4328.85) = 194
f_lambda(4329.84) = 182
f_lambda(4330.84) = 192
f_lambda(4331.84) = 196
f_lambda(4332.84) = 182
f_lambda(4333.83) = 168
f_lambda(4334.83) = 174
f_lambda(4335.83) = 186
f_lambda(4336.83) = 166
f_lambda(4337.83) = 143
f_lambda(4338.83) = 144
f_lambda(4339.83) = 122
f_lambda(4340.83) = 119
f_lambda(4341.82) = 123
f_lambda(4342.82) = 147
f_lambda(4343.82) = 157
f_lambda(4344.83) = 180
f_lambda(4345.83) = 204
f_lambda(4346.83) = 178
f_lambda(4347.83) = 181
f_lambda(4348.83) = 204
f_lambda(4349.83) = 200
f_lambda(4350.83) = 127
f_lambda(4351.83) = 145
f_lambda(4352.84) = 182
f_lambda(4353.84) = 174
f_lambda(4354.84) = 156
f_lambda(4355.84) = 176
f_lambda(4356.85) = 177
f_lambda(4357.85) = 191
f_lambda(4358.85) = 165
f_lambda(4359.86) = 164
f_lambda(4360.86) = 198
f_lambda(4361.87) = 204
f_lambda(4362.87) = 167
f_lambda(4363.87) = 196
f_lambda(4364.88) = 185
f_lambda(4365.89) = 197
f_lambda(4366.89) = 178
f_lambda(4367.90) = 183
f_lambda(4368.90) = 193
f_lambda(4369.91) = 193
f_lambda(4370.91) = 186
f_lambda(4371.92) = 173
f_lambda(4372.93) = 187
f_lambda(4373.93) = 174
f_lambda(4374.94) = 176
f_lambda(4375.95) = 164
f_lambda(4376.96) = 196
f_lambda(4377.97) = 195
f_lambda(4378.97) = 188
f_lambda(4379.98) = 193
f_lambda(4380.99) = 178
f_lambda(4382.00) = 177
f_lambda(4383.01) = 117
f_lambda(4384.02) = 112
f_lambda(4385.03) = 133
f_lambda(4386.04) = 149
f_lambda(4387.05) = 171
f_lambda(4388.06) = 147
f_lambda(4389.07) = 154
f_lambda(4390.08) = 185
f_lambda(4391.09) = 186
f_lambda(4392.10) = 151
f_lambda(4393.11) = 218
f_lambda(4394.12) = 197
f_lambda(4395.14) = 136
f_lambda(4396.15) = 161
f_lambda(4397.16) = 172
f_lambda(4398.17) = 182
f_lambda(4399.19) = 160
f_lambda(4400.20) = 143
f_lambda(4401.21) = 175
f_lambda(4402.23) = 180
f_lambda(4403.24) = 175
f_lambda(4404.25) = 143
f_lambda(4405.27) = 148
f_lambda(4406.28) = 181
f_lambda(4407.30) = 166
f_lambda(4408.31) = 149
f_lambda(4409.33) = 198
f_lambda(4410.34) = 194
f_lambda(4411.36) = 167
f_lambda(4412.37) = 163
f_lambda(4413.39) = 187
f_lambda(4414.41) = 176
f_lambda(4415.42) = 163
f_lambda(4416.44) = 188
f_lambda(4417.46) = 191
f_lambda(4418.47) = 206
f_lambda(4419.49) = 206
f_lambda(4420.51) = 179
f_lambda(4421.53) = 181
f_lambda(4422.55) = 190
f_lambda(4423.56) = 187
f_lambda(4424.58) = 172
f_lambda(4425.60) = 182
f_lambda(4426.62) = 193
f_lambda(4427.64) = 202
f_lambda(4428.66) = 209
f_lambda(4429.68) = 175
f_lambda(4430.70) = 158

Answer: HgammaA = -3.3 Ang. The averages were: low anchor 143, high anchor 173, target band 168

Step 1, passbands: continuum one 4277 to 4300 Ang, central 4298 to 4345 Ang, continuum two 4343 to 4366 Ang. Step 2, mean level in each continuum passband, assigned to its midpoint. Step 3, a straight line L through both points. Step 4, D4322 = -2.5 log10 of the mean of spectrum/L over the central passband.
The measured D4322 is 0.10 mag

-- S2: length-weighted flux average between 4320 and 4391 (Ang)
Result 170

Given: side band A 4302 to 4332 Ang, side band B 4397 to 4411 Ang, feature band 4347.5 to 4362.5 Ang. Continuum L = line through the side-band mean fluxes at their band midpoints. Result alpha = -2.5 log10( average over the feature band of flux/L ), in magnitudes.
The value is -0.10 mag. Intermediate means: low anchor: 153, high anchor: 169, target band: 176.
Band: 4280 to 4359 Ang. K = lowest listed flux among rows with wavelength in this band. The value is 79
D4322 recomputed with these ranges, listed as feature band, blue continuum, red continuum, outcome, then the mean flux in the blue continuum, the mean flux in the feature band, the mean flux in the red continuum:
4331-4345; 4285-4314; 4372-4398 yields -0.06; 133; 158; 169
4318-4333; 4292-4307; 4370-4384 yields -0.15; 137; 172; 175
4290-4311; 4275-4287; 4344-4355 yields 0.24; 160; 131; 176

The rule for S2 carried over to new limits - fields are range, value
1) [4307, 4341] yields 157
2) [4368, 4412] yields 170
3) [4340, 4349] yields 163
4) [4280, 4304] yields 145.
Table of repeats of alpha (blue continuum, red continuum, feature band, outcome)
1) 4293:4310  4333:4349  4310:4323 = -0.17 mag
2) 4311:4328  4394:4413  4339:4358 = -0.01 mag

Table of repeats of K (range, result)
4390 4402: 136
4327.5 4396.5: 112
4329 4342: 119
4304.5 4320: 91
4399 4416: 143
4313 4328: 104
